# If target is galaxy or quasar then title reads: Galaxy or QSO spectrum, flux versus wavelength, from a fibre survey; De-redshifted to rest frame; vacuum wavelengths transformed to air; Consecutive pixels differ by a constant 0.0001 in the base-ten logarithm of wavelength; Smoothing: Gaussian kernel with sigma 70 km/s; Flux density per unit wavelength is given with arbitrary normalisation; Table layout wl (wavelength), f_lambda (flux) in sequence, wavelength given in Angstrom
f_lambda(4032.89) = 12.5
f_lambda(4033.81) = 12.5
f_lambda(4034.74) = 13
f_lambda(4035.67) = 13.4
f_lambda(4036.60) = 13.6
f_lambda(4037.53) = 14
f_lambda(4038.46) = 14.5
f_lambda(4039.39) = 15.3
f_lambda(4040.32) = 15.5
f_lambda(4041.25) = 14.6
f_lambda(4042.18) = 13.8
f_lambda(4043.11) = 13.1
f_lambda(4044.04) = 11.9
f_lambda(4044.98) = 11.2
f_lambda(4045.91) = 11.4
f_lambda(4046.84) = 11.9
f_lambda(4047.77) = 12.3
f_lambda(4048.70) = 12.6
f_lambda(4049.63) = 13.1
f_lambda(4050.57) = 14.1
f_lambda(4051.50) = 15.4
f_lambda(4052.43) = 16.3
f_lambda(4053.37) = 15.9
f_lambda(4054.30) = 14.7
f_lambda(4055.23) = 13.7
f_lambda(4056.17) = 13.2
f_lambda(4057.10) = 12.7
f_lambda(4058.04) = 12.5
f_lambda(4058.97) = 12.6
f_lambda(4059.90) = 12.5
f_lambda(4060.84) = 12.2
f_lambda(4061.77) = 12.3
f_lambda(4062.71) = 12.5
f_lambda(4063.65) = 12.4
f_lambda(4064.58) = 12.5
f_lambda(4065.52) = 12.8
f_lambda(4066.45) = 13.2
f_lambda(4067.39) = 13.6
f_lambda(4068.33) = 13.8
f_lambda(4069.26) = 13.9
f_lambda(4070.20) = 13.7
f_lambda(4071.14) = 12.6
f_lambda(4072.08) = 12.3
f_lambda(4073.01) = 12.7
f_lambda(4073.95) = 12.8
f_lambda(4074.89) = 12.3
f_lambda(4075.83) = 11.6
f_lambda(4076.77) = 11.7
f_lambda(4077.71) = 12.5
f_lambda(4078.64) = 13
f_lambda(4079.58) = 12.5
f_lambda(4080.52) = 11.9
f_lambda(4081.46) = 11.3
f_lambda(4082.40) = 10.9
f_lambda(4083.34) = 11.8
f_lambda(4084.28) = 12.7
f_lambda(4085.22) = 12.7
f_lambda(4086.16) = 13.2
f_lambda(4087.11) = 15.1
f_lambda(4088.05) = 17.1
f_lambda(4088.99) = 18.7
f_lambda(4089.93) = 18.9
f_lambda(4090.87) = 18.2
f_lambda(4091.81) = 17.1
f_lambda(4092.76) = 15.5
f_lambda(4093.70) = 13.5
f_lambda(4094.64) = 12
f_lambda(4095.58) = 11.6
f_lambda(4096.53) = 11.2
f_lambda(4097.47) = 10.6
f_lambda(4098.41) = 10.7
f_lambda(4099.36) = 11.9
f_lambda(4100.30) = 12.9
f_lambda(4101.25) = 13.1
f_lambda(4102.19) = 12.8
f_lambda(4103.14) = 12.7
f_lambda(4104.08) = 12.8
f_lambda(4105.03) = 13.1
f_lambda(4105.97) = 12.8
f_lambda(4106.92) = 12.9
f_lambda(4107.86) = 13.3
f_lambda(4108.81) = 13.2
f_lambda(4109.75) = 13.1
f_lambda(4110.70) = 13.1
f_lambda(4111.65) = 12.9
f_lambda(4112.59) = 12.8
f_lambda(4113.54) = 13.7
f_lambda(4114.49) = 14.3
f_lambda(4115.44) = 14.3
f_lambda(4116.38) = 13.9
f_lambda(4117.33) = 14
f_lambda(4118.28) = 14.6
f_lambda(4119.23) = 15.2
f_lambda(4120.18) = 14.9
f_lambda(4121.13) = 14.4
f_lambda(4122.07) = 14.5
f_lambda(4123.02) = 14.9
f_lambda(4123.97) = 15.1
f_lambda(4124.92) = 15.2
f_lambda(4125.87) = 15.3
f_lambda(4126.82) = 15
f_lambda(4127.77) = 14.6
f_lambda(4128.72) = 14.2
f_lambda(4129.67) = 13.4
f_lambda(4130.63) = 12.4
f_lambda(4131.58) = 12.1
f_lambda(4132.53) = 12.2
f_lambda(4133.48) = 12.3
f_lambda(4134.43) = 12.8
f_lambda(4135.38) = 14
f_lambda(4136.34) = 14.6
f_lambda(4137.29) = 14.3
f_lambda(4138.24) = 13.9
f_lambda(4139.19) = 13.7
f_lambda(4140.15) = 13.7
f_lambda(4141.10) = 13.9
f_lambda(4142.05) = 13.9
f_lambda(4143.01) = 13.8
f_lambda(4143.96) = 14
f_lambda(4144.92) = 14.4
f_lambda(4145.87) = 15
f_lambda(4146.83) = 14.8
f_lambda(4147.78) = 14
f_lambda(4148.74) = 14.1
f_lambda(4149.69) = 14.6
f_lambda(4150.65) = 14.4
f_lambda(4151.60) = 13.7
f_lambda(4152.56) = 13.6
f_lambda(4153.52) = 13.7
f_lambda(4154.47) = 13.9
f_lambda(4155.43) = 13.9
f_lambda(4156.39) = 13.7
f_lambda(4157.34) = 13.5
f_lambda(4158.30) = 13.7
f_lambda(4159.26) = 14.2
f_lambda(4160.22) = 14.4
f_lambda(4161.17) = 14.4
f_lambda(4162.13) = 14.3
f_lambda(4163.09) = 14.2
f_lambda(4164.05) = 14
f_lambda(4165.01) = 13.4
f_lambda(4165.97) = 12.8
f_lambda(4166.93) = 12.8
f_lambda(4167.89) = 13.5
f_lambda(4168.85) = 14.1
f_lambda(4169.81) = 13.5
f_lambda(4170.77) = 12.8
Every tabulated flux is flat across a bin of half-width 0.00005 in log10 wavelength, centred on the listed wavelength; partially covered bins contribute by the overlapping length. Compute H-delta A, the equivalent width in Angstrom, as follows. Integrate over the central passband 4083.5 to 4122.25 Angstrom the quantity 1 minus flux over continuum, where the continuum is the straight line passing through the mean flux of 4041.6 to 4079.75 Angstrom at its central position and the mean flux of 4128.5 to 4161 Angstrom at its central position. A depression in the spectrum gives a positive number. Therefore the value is -1.15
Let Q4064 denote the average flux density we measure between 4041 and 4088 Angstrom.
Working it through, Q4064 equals 12.9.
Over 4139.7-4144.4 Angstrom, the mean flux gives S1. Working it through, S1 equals 13.9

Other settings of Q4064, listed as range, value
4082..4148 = 13.8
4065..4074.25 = 13.1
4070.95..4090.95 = 13.4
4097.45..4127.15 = 13.6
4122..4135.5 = 13.8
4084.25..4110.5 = 13.7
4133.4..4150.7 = 14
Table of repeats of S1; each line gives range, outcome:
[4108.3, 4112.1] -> 13.1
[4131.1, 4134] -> 12.2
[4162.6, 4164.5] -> 14.1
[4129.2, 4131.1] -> 12.8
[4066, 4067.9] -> 13.4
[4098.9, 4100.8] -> 12.4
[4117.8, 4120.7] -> 14.9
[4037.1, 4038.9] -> 14.2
